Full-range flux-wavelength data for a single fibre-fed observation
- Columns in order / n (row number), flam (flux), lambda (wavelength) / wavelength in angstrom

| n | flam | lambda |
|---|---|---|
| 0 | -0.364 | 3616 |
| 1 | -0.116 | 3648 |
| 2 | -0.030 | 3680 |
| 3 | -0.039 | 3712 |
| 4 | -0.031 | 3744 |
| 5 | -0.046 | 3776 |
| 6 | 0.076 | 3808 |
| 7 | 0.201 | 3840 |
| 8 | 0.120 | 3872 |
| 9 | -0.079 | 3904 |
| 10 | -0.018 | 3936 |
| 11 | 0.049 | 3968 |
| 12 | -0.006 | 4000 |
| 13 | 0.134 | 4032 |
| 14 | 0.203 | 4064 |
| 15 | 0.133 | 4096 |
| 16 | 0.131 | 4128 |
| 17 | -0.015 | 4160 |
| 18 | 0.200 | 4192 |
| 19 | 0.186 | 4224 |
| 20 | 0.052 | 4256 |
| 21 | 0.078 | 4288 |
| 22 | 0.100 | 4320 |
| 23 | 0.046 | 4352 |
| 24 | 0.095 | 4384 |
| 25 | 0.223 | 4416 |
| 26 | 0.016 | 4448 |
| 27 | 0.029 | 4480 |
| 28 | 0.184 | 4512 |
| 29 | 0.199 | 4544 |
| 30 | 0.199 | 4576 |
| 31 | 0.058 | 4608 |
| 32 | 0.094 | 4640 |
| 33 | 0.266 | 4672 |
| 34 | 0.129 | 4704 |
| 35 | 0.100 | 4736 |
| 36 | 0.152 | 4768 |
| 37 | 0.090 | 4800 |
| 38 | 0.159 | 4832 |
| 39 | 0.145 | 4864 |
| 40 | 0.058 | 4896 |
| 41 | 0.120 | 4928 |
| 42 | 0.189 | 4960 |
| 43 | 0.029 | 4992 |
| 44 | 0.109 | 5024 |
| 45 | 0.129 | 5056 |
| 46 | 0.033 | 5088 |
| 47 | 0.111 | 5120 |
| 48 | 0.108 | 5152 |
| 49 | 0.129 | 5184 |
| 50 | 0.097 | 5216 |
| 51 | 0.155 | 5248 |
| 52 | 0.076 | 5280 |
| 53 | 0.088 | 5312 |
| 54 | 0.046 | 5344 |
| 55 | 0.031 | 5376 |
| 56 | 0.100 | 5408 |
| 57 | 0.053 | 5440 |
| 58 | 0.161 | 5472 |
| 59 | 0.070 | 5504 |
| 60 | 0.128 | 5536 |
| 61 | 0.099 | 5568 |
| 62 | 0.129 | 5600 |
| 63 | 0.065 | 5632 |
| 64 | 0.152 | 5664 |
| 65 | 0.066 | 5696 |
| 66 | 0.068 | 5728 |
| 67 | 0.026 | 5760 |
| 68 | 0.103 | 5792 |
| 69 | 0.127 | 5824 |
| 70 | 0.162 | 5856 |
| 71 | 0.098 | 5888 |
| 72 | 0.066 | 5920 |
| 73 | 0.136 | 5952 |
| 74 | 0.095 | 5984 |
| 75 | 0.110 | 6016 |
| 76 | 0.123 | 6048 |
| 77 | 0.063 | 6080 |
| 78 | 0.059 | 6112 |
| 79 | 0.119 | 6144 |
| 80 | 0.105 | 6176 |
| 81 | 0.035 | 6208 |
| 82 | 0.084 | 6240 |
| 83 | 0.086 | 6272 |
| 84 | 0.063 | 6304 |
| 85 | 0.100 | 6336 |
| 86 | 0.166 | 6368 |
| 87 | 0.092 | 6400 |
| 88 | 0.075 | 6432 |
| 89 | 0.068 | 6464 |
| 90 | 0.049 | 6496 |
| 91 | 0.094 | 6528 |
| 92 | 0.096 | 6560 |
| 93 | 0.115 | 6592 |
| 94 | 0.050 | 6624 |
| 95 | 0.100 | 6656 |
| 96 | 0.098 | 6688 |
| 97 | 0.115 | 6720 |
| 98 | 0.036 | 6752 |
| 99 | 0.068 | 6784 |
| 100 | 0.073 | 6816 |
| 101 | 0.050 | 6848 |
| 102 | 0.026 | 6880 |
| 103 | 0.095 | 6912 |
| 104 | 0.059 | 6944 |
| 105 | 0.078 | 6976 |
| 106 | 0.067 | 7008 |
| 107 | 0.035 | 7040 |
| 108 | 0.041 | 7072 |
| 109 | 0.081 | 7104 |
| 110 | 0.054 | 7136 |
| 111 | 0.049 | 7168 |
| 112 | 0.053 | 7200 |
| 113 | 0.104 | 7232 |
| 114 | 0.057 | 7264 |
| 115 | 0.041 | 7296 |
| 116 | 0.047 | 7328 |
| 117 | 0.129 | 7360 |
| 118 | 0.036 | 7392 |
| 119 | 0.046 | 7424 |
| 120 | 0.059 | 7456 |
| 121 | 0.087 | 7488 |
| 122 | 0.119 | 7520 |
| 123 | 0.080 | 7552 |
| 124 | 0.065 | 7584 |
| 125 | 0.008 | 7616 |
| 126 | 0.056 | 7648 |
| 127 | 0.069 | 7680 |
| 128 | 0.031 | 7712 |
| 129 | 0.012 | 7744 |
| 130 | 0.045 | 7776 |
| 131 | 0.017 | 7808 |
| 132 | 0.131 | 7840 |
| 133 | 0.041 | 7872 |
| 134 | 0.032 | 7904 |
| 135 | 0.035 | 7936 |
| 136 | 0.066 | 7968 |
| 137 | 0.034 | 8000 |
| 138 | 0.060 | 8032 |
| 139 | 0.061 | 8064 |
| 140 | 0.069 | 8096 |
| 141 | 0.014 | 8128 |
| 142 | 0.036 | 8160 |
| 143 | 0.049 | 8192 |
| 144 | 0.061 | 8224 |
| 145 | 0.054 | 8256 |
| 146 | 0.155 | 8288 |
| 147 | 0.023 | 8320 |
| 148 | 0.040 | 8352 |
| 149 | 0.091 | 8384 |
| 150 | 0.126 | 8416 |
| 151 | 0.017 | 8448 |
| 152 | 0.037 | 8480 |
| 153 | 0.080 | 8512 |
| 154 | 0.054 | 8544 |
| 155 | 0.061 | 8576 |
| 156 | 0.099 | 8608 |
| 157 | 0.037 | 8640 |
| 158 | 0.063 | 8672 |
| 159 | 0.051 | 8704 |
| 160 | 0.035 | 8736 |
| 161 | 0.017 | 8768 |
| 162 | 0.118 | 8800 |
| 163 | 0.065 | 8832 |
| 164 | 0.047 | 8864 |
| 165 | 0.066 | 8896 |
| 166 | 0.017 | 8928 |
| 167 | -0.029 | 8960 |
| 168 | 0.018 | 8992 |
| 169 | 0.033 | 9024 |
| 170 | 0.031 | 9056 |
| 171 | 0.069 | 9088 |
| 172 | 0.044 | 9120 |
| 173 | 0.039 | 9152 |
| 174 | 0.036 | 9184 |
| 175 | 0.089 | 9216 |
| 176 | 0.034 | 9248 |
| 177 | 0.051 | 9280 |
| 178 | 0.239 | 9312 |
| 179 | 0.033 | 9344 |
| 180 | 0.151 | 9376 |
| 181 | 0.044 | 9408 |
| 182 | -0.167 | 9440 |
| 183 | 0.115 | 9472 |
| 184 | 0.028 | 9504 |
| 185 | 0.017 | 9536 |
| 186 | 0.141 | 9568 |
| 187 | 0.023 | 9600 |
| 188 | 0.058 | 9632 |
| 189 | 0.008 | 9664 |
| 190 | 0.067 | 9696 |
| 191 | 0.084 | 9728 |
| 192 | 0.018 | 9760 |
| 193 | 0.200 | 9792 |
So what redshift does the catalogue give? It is 0.121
